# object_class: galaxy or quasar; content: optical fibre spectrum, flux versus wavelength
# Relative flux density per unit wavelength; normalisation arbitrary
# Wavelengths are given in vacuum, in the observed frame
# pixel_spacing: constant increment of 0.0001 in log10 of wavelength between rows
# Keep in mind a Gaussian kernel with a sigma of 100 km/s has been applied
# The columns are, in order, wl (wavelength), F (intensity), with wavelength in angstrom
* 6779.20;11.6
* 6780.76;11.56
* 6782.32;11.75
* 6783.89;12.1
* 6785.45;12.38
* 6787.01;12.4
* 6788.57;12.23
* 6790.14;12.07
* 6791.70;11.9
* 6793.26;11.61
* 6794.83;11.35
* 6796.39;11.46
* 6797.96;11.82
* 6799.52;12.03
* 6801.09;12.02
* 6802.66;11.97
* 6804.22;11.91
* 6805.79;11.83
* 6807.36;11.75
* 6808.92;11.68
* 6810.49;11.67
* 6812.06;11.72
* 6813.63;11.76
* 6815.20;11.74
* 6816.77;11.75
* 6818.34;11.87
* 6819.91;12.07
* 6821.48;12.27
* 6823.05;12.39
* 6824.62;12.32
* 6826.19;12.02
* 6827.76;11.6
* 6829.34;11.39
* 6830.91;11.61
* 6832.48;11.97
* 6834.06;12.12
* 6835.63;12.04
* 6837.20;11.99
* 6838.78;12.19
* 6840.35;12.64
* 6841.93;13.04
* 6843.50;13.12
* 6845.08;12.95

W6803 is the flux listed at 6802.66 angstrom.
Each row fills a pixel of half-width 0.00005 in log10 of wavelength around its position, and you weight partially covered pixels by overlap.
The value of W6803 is 11.97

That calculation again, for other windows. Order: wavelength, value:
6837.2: 11.99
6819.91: 12.07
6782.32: 11.75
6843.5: 13.12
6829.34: 11.39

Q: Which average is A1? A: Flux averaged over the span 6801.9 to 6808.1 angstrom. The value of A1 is 11.9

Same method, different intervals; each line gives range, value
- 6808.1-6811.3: 11.7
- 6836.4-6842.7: 12.5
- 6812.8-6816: 11.7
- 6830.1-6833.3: 11.8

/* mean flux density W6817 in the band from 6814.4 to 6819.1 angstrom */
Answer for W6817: 11.8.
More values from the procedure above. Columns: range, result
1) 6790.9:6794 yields 11.8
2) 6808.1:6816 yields 11.7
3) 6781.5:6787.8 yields 12.2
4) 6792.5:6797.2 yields 11.5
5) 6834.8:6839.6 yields 12.1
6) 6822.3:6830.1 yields 11.9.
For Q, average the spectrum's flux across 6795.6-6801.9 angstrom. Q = 11.8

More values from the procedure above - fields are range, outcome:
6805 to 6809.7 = 11.8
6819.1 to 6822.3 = 12.2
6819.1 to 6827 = 12.2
